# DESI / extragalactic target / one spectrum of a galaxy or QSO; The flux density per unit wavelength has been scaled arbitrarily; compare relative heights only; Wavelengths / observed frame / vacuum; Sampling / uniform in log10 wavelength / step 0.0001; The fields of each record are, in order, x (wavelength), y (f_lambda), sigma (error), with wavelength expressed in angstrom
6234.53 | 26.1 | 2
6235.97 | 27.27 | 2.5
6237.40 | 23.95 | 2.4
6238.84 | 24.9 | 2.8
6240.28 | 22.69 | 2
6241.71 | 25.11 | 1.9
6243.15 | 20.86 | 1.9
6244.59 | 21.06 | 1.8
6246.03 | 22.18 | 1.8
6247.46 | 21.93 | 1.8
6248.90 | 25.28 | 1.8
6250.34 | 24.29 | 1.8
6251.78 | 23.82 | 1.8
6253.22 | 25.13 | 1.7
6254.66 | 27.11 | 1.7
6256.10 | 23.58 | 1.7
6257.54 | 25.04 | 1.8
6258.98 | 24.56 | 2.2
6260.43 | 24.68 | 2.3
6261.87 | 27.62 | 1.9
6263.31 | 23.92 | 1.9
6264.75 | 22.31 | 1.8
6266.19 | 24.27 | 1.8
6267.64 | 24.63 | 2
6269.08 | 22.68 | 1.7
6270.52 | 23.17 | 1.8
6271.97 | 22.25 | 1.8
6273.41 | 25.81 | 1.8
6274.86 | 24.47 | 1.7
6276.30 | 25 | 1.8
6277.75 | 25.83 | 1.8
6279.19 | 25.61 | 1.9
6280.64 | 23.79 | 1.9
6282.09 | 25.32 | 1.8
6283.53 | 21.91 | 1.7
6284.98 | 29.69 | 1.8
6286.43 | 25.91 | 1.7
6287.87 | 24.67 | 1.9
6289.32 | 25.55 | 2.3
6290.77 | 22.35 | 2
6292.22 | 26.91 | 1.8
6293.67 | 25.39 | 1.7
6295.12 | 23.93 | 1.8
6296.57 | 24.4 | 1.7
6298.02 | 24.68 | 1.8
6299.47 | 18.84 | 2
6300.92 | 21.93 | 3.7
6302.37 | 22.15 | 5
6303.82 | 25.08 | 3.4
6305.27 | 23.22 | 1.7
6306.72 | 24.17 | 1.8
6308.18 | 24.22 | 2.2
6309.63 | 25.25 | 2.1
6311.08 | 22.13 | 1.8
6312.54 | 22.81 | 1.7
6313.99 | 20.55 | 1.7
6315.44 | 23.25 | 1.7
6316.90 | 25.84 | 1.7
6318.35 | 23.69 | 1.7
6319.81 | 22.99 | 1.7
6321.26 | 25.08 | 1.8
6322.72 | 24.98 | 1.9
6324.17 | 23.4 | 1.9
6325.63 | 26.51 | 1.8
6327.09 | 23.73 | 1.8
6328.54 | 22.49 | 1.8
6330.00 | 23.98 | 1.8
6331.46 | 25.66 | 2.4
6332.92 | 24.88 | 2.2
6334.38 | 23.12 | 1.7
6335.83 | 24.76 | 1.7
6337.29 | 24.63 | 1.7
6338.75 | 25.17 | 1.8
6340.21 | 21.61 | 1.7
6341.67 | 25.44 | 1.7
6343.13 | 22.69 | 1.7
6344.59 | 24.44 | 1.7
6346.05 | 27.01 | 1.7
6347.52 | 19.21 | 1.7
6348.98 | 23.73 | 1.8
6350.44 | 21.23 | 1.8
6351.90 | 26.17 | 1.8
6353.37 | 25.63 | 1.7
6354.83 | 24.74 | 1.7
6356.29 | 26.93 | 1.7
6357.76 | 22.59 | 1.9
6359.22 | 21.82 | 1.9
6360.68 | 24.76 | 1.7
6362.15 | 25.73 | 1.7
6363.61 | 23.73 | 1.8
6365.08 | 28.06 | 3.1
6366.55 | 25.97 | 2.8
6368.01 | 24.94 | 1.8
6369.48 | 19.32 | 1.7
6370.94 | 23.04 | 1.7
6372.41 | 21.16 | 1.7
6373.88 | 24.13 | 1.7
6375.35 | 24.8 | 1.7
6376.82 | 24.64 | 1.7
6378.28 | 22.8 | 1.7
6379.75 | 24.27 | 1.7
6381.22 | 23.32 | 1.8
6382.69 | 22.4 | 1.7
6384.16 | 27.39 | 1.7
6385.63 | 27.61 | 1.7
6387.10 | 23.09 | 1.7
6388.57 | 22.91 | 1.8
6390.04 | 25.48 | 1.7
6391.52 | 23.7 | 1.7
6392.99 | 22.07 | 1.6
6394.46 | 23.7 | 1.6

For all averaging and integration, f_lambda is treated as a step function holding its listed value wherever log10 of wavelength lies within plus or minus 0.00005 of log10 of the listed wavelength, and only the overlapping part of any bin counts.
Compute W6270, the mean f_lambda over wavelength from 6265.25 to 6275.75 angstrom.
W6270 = 23.9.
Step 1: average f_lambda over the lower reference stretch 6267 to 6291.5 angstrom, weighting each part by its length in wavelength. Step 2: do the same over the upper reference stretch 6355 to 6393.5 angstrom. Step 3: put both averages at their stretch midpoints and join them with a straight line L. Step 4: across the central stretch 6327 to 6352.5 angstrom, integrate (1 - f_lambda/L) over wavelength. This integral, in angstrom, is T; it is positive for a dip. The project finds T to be 0.4 angstrom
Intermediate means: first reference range 24.6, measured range 23.9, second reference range 24.1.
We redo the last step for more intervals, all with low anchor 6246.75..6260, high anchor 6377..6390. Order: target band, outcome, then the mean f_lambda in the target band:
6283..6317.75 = 0.69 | 24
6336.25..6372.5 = 0.48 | 24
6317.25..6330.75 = 0.15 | 24.1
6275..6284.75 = -0.14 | 24.8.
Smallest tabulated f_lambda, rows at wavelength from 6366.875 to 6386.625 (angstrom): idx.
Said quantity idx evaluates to 19.32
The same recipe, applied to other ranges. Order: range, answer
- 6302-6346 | 20.55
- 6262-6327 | 18.84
